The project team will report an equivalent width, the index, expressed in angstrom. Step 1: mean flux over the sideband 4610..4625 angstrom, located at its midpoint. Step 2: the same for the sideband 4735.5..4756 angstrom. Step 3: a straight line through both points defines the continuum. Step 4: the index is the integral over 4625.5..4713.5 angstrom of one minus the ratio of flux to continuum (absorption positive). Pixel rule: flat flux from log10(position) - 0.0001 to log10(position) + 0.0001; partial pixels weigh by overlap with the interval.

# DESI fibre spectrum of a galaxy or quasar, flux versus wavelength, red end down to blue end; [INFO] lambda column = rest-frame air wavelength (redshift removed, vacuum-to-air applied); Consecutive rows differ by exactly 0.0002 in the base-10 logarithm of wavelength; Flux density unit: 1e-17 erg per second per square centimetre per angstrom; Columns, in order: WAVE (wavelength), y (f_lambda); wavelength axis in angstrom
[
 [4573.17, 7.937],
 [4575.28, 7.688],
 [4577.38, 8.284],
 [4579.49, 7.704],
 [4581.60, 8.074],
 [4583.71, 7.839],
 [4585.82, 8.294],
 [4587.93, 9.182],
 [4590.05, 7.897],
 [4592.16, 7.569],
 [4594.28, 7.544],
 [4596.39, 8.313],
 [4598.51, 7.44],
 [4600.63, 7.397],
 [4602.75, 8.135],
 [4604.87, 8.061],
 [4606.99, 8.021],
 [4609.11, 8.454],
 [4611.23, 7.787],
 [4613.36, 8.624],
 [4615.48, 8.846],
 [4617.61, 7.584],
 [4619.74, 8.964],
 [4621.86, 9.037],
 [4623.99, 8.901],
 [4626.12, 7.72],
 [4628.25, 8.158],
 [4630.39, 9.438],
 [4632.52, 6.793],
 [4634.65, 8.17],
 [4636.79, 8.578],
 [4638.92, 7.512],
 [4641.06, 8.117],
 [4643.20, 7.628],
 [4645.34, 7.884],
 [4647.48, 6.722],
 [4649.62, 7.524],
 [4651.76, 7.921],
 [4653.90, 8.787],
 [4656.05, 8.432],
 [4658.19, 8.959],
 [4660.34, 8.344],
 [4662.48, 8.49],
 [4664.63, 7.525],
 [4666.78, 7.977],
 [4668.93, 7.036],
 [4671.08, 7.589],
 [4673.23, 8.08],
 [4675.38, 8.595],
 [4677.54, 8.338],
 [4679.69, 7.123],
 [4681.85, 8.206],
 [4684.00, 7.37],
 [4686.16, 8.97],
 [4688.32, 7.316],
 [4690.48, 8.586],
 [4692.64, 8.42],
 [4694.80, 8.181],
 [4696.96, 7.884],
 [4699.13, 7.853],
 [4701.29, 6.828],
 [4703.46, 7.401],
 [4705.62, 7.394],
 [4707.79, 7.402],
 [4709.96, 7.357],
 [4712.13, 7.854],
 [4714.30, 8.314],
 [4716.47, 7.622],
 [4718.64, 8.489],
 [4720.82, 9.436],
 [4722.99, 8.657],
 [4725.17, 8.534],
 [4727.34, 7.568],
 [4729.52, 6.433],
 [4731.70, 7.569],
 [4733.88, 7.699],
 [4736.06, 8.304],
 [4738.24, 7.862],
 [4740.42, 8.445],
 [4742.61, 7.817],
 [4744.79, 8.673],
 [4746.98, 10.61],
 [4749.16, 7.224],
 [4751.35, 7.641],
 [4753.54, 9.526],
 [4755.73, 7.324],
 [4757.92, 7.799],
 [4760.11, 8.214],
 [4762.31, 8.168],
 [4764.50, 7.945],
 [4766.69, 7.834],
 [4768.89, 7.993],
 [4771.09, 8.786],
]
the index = 5.8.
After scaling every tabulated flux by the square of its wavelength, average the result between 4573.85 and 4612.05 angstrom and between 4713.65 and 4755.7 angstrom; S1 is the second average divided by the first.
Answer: 1.09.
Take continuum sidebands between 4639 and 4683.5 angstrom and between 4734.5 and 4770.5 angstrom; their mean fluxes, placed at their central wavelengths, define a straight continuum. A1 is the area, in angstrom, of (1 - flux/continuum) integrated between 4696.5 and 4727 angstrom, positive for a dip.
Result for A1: 0.6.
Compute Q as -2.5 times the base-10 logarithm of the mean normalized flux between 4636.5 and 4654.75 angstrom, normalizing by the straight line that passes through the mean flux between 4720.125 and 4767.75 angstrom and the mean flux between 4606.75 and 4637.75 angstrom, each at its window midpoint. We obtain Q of 0.07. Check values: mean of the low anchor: 8.35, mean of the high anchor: 8.14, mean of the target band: 7.81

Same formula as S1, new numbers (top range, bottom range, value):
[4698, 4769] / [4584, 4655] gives 1.04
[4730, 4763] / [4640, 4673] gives 1.07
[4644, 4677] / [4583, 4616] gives 1.02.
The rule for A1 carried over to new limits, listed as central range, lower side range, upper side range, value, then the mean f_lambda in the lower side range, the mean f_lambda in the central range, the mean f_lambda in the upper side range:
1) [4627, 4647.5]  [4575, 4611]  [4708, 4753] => 0.2 angstrom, 8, 7.96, 8.11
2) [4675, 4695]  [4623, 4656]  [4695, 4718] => -0.9 angstrom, 8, 8.09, 7.63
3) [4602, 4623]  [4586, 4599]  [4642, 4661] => -0.9 angstrom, 8.03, 8.36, 8.01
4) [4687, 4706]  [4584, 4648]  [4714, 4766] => 0.8 angstrom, 8.1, 7.79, 8.16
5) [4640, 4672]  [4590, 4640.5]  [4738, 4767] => 0.9 angstrom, 8.13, 7.93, 8.24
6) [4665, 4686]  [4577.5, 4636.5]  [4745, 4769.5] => 0.9 angstrom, 8.15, 7.85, 8.23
